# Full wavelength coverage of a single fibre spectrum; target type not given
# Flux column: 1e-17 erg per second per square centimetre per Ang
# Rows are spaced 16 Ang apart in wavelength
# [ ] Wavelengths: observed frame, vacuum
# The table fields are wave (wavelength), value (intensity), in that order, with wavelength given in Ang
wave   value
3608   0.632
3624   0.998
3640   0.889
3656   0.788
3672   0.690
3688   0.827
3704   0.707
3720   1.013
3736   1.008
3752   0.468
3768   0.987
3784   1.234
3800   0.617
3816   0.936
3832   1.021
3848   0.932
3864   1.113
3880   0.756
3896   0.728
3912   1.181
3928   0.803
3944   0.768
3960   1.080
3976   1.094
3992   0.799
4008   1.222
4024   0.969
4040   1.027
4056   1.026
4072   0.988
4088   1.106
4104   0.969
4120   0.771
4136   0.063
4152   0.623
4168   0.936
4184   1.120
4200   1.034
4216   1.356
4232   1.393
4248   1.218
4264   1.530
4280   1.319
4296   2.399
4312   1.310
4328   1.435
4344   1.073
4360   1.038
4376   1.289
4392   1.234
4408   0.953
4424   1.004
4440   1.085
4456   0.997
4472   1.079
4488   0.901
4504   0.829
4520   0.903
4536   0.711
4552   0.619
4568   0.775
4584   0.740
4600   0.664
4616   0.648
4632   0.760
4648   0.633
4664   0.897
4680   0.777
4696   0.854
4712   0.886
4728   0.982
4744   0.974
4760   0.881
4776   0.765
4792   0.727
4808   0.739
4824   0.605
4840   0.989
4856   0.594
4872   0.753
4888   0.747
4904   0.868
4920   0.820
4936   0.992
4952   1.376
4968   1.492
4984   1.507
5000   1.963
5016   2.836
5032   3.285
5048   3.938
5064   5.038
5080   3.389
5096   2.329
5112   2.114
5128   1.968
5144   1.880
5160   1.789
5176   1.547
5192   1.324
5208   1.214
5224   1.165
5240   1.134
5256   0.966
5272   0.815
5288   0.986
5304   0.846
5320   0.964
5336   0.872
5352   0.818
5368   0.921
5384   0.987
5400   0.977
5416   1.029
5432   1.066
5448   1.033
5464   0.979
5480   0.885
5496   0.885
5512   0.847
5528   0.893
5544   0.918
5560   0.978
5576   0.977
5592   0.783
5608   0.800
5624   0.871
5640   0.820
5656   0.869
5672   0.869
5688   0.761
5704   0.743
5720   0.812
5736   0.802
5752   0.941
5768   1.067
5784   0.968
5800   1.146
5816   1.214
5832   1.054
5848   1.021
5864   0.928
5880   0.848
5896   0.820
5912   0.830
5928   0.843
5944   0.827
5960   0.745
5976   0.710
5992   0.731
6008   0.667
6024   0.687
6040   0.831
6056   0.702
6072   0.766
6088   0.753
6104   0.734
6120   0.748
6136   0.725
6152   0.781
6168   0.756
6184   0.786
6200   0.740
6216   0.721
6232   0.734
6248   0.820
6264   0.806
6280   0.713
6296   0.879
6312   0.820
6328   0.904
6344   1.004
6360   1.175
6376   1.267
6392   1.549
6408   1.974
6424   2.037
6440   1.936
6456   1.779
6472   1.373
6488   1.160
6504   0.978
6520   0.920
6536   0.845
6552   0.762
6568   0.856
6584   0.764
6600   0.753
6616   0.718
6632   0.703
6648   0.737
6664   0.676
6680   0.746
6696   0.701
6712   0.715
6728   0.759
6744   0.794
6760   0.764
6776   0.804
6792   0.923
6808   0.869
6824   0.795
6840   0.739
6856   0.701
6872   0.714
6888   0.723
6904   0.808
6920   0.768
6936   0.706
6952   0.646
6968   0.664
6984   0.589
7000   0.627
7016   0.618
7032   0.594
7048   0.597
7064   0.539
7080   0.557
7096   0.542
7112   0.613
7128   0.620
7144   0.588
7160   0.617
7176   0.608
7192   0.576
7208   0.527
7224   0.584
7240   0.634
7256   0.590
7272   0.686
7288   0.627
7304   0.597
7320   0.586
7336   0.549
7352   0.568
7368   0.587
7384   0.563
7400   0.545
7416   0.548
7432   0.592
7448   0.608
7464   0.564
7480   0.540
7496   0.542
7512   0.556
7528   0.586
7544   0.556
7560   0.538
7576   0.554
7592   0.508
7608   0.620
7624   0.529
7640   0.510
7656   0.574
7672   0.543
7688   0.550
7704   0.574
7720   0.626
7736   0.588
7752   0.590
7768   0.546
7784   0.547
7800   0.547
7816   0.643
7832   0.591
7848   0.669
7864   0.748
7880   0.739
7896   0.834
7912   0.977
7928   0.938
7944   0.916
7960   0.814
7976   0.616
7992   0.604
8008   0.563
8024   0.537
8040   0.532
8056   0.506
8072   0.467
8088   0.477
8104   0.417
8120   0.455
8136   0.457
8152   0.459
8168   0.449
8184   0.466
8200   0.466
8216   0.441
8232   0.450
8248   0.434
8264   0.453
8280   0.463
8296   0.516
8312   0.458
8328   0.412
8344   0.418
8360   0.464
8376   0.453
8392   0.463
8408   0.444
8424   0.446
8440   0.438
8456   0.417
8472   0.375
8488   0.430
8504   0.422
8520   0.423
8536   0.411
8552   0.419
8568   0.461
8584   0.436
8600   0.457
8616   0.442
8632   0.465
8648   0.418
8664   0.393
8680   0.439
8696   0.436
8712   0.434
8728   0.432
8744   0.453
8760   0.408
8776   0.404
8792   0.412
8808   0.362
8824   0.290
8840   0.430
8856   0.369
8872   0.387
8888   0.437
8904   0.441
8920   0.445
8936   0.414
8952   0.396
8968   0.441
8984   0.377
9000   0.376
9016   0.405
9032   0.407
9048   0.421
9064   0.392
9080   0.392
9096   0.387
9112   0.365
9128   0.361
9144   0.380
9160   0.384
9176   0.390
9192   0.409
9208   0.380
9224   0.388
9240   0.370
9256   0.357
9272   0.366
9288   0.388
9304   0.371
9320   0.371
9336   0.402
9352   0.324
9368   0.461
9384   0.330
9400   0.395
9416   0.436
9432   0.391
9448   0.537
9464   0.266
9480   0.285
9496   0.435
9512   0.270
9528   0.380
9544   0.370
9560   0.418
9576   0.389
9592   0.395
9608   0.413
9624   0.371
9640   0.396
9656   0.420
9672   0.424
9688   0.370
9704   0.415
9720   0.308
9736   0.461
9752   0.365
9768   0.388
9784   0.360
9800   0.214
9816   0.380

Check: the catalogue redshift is 3.15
